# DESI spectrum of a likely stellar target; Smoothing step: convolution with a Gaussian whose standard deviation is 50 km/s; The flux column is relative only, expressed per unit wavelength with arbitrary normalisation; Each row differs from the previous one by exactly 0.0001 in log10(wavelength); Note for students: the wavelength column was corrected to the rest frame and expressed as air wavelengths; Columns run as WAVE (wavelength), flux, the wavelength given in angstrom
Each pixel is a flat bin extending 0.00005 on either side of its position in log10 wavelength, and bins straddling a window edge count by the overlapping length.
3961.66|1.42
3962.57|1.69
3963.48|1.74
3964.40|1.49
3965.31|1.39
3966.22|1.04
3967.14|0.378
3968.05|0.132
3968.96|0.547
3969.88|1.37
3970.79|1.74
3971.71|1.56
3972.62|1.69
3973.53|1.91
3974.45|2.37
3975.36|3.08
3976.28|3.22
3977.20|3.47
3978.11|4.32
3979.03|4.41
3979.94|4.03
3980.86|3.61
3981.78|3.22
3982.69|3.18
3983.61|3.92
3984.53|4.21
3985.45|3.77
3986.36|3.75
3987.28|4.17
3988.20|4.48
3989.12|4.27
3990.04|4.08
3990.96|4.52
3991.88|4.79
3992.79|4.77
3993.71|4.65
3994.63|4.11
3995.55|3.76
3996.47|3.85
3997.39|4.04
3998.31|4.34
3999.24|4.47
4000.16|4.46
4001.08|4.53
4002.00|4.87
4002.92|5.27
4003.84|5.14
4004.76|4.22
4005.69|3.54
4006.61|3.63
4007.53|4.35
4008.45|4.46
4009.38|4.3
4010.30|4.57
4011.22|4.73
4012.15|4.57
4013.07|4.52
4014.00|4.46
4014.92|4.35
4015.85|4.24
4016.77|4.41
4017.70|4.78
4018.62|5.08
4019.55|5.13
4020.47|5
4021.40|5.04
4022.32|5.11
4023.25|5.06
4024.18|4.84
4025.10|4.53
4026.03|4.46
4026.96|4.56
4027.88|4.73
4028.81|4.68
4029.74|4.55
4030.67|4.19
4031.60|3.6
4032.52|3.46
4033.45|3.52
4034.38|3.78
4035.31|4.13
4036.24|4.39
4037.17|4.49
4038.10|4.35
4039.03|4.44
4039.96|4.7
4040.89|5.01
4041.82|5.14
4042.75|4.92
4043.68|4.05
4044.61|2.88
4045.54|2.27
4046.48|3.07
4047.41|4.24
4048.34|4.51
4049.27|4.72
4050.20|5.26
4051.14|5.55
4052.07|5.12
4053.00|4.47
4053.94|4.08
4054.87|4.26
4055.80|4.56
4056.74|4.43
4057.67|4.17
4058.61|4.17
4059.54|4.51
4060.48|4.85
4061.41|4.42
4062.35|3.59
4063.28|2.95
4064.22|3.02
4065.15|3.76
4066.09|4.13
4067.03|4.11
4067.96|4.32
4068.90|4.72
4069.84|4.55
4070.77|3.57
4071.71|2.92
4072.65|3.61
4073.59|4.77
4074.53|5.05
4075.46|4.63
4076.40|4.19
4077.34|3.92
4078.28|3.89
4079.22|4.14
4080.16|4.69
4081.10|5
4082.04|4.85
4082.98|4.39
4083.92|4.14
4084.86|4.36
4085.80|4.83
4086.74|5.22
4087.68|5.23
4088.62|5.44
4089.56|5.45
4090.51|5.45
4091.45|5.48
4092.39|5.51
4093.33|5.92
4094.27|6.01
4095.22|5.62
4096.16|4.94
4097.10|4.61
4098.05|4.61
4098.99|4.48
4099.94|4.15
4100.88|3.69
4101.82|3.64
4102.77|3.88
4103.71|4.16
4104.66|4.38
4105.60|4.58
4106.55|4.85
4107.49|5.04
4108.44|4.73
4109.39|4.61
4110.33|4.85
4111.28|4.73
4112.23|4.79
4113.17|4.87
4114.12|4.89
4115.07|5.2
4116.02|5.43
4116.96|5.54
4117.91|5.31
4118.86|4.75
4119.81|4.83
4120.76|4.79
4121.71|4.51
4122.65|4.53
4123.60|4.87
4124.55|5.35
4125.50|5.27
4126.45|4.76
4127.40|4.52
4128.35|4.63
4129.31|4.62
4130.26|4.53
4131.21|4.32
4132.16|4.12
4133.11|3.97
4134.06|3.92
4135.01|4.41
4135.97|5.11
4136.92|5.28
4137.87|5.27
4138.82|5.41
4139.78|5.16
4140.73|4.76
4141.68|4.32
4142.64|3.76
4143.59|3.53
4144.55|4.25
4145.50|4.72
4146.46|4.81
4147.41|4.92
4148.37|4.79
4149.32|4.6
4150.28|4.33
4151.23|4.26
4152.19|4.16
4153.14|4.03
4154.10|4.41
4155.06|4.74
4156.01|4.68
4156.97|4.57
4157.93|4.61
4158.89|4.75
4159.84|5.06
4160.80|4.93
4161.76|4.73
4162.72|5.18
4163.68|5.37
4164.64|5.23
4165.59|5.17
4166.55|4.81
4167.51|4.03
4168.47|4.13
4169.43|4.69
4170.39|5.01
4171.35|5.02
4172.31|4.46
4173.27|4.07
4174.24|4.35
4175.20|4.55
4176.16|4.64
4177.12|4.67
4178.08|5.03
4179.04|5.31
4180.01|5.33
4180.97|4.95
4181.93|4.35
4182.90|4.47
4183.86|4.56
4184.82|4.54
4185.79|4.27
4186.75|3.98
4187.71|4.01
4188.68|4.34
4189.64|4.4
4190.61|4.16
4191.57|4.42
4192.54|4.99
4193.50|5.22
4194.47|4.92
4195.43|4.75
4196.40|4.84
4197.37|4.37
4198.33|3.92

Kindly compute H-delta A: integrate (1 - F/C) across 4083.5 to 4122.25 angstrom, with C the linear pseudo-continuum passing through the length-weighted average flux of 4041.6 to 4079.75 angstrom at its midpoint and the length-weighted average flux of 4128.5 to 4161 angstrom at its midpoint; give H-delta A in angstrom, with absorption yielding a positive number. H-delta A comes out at -4.42 angstrom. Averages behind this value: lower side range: 4.18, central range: 4.87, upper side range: 4.56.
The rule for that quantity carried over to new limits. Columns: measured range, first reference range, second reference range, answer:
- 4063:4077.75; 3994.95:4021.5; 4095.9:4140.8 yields 1.84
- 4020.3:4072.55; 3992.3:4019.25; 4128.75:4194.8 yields 2.41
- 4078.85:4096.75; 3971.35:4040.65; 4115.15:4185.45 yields -2.45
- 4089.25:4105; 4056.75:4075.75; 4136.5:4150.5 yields -1.83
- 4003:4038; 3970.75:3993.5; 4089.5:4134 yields -4.59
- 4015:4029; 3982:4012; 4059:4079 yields -1.85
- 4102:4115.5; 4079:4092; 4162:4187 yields 0.58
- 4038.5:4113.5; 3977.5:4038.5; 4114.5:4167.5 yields 0.87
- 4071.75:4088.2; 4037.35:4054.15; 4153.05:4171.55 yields 0.04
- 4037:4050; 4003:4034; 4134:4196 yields 0.86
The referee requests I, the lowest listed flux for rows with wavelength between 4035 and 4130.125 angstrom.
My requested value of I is 2.27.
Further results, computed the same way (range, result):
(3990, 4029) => 3.54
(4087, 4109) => 3.64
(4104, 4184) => 3.53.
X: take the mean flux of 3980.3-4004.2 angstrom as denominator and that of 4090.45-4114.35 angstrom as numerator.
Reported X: 1.1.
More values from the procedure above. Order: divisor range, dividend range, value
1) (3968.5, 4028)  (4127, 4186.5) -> 1.15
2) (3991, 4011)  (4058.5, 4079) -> 0.93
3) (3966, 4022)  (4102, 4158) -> 1.22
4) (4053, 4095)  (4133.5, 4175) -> 1.03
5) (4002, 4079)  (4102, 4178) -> 1.08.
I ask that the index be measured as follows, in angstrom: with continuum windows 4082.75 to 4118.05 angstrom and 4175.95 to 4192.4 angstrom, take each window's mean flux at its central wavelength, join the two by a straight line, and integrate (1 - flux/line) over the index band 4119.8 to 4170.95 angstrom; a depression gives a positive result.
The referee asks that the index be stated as 0.50 angstrom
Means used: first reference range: 4.87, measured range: 4.66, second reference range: 4.56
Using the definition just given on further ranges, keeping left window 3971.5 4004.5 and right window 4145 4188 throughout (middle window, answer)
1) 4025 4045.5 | -0.7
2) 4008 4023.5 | -2.5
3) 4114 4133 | -1.5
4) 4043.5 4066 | 0.4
